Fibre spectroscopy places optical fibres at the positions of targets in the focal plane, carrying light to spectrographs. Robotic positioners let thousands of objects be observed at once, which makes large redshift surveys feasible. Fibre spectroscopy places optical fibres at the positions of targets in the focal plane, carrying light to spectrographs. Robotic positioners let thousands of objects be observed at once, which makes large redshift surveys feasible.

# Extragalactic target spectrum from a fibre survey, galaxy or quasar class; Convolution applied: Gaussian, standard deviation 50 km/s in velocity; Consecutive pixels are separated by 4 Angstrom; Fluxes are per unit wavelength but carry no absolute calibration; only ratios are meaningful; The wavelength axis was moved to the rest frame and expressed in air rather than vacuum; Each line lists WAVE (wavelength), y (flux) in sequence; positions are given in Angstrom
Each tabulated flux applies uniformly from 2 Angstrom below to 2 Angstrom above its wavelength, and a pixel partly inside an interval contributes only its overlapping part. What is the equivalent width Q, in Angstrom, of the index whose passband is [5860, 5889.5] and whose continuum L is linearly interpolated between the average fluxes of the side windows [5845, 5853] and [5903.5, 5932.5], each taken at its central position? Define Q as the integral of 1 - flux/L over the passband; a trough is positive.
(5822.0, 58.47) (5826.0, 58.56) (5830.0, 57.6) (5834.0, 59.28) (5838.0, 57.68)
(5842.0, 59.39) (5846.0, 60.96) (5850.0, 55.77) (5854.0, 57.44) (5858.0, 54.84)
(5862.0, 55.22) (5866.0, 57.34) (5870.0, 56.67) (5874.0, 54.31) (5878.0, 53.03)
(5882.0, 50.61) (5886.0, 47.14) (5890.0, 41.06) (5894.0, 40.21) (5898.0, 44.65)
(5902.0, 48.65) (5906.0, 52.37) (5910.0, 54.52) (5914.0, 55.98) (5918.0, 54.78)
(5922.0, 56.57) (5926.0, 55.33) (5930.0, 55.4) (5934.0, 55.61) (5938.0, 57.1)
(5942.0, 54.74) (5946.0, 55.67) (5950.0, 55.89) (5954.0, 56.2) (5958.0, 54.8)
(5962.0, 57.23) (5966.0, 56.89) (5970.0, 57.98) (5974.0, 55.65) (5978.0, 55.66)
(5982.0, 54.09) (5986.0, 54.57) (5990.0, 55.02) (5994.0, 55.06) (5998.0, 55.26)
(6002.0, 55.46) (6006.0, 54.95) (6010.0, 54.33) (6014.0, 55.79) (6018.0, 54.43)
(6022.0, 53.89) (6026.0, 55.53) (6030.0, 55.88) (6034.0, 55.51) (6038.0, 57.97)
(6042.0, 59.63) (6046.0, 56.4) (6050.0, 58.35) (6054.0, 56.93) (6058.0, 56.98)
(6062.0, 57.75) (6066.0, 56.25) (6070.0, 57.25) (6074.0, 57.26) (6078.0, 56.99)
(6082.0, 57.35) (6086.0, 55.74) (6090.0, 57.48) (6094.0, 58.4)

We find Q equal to 2.06 Angstrom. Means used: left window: 57.9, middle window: 52.8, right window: 54.9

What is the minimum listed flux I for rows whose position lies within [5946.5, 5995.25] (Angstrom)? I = 54.09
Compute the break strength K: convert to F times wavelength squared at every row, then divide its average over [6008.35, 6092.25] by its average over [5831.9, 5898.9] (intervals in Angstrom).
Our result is 1.1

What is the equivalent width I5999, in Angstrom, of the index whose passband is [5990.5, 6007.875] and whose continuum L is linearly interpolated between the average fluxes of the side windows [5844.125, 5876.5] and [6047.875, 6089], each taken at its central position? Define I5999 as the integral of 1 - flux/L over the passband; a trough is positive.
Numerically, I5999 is 0.5 Angstrom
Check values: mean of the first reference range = 56.5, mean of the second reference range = 57.1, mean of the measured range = 55.2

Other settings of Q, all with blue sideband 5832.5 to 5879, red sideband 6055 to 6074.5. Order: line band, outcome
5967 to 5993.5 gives 0.7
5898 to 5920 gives 1.7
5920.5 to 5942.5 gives 0.4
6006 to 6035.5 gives 1.0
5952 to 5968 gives 0.2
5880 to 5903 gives 4.7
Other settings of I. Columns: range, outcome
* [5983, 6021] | 54.33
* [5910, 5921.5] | 54.52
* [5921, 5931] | 55.33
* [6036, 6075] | 56.25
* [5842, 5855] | 55.77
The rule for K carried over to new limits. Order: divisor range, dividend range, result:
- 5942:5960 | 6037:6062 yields 1.07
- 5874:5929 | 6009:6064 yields 1.17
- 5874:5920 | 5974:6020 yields 1.15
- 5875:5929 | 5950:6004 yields 1.13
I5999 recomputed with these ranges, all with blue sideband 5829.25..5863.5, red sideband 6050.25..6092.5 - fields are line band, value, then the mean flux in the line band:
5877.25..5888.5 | 1.6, 49.5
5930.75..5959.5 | 0.8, 55.7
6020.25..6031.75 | 0.4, 55.1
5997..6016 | 0.7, 55.2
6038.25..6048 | -0.1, 58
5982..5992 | 0.5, 54.7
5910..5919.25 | 0.4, 55.2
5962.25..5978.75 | 0.2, 56.7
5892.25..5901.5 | 2.3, 43.5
